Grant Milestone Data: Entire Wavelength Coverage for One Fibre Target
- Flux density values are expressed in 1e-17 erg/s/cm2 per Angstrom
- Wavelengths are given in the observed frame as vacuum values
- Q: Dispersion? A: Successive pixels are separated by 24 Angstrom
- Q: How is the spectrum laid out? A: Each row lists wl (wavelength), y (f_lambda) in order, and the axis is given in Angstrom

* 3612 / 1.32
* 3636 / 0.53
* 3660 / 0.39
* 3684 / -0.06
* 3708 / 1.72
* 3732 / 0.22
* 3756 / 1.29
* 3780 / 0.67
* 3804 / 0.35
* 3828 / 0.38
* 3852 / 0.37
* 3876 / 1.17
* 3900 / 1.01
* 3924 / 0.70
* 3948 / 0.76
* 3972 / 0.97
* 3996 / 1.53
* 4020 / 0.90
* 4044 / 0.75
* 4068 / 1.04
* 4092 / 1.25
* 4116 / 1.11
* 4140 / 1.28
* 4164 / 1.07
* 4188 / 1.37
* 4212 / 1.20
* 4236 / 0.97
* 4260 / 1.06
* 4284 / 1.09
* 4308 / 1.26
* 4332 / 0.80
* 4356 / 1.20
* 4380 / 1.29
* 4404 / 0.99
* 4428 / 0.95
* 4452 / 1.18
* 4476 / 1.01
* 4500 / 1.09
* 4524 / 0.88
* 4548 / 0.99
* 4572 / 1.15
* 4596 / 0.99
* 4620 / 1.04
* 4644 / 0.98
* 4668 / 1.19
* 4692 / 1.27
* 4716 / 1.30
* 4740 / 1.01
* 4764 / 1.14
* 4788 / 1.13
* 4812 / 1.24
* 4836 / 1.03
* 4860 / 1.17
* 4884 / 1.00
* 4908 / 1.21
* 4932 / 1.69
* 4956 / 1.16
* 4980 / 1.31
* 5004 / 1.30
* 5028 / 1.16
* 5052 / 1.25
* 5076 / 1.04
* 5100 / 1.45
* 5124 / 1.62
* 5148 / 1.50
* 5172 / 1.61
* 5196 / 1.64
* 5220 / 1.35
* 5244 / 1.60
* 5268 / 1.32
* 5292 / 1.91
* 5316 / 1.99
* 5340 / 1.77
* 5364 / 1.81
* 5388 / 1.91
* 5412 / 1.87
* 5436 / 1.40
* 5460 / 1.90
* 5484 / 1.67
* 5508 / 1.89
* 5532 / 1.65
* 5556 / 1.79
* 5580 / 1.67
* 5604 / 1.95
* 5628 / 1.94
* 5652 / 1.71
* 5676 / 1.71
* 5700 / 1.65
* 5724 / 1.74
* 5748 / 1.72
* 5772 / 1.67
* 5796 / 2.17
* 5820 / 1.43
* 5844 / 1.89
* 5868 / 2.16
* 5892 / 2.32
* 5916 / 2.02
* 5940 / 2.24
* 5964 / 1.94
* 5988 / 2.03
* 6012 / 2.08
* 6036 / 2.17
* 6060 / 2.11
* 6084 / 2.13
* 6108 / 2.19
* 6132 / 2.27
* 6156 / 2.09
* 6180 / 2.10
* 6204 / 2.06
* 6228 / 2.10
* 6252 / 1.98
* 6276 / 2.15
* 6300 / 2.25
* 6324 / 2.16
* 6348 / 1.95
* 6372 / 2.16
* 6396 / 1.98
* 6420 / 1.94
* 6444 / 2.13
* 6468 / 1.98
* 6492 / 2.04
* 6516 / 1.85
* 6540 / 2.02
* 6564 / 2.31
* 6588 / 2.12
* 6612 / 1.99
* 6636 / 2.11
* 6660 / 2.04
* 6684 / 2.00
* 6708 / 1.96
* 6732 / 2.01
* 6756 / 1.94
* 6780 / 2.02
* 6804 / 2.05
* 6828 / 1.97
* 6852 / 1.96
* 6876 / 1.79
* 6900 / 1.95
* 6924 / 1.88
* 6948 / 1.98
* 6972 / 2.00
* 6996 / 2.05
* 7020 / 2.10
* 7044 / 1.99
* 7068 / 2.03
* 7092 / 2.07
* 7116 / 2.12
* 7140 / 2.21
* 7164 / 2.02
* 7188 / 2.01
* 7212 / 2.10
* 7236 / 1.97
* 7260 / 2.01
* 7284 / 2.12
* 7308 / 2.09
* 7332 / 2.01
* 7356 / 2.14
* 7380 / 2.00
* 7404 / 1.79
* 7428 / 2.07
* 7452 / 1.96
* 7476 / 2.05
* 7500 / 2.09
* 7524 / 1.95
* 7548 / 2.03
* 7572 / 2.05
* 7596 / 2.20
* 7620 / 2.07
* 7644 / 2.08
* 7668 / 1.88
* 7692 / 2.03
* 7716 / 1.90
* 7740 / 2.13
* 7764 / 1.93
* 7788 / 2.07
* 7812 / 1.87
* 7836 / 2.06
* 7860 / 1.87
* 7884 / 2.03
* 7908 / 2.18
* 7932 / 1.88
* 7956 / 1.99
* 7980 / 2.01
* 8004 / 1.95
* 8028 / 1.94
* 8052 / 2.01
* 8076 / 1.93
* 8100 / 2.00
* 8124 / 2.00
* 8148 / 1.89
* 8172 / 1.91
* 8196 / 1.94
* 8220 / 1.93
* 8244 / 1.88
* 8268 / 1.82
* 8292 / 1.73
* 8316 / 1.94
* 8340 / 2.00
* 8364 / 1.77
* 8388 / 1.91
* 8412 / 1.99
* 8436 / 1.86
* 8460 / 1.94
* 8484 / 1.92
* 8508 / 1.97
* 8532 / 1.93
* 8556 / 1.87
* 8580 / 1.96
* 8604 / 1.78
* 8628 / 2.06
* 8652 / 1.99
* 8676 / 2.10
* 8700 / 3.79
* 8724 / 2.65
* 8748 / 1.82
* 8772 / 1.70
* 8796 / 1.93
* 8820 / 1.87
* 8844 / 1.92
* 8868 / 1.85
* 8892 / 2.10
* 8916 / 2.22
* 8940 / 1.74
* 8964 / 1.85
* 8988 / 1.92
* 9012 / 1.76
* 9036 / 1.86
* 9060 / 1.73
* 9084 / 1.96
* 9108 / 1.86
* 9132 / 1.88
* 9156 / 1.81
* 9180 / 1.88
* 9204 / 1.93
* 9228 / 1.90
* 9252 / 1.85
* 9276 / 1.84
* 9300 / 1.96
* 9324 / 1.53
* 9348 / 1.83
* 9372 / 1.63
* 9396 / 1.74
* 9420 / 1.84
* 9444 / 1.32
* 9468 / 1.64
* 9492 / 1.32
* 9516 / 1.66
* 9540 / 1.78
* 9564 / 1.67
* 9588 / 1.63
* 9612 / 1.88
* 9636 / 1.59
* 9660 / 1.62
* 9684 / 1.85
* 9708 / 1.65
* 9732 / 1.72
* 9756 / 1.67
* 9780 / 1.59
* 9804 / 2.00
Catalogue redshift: 0.325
